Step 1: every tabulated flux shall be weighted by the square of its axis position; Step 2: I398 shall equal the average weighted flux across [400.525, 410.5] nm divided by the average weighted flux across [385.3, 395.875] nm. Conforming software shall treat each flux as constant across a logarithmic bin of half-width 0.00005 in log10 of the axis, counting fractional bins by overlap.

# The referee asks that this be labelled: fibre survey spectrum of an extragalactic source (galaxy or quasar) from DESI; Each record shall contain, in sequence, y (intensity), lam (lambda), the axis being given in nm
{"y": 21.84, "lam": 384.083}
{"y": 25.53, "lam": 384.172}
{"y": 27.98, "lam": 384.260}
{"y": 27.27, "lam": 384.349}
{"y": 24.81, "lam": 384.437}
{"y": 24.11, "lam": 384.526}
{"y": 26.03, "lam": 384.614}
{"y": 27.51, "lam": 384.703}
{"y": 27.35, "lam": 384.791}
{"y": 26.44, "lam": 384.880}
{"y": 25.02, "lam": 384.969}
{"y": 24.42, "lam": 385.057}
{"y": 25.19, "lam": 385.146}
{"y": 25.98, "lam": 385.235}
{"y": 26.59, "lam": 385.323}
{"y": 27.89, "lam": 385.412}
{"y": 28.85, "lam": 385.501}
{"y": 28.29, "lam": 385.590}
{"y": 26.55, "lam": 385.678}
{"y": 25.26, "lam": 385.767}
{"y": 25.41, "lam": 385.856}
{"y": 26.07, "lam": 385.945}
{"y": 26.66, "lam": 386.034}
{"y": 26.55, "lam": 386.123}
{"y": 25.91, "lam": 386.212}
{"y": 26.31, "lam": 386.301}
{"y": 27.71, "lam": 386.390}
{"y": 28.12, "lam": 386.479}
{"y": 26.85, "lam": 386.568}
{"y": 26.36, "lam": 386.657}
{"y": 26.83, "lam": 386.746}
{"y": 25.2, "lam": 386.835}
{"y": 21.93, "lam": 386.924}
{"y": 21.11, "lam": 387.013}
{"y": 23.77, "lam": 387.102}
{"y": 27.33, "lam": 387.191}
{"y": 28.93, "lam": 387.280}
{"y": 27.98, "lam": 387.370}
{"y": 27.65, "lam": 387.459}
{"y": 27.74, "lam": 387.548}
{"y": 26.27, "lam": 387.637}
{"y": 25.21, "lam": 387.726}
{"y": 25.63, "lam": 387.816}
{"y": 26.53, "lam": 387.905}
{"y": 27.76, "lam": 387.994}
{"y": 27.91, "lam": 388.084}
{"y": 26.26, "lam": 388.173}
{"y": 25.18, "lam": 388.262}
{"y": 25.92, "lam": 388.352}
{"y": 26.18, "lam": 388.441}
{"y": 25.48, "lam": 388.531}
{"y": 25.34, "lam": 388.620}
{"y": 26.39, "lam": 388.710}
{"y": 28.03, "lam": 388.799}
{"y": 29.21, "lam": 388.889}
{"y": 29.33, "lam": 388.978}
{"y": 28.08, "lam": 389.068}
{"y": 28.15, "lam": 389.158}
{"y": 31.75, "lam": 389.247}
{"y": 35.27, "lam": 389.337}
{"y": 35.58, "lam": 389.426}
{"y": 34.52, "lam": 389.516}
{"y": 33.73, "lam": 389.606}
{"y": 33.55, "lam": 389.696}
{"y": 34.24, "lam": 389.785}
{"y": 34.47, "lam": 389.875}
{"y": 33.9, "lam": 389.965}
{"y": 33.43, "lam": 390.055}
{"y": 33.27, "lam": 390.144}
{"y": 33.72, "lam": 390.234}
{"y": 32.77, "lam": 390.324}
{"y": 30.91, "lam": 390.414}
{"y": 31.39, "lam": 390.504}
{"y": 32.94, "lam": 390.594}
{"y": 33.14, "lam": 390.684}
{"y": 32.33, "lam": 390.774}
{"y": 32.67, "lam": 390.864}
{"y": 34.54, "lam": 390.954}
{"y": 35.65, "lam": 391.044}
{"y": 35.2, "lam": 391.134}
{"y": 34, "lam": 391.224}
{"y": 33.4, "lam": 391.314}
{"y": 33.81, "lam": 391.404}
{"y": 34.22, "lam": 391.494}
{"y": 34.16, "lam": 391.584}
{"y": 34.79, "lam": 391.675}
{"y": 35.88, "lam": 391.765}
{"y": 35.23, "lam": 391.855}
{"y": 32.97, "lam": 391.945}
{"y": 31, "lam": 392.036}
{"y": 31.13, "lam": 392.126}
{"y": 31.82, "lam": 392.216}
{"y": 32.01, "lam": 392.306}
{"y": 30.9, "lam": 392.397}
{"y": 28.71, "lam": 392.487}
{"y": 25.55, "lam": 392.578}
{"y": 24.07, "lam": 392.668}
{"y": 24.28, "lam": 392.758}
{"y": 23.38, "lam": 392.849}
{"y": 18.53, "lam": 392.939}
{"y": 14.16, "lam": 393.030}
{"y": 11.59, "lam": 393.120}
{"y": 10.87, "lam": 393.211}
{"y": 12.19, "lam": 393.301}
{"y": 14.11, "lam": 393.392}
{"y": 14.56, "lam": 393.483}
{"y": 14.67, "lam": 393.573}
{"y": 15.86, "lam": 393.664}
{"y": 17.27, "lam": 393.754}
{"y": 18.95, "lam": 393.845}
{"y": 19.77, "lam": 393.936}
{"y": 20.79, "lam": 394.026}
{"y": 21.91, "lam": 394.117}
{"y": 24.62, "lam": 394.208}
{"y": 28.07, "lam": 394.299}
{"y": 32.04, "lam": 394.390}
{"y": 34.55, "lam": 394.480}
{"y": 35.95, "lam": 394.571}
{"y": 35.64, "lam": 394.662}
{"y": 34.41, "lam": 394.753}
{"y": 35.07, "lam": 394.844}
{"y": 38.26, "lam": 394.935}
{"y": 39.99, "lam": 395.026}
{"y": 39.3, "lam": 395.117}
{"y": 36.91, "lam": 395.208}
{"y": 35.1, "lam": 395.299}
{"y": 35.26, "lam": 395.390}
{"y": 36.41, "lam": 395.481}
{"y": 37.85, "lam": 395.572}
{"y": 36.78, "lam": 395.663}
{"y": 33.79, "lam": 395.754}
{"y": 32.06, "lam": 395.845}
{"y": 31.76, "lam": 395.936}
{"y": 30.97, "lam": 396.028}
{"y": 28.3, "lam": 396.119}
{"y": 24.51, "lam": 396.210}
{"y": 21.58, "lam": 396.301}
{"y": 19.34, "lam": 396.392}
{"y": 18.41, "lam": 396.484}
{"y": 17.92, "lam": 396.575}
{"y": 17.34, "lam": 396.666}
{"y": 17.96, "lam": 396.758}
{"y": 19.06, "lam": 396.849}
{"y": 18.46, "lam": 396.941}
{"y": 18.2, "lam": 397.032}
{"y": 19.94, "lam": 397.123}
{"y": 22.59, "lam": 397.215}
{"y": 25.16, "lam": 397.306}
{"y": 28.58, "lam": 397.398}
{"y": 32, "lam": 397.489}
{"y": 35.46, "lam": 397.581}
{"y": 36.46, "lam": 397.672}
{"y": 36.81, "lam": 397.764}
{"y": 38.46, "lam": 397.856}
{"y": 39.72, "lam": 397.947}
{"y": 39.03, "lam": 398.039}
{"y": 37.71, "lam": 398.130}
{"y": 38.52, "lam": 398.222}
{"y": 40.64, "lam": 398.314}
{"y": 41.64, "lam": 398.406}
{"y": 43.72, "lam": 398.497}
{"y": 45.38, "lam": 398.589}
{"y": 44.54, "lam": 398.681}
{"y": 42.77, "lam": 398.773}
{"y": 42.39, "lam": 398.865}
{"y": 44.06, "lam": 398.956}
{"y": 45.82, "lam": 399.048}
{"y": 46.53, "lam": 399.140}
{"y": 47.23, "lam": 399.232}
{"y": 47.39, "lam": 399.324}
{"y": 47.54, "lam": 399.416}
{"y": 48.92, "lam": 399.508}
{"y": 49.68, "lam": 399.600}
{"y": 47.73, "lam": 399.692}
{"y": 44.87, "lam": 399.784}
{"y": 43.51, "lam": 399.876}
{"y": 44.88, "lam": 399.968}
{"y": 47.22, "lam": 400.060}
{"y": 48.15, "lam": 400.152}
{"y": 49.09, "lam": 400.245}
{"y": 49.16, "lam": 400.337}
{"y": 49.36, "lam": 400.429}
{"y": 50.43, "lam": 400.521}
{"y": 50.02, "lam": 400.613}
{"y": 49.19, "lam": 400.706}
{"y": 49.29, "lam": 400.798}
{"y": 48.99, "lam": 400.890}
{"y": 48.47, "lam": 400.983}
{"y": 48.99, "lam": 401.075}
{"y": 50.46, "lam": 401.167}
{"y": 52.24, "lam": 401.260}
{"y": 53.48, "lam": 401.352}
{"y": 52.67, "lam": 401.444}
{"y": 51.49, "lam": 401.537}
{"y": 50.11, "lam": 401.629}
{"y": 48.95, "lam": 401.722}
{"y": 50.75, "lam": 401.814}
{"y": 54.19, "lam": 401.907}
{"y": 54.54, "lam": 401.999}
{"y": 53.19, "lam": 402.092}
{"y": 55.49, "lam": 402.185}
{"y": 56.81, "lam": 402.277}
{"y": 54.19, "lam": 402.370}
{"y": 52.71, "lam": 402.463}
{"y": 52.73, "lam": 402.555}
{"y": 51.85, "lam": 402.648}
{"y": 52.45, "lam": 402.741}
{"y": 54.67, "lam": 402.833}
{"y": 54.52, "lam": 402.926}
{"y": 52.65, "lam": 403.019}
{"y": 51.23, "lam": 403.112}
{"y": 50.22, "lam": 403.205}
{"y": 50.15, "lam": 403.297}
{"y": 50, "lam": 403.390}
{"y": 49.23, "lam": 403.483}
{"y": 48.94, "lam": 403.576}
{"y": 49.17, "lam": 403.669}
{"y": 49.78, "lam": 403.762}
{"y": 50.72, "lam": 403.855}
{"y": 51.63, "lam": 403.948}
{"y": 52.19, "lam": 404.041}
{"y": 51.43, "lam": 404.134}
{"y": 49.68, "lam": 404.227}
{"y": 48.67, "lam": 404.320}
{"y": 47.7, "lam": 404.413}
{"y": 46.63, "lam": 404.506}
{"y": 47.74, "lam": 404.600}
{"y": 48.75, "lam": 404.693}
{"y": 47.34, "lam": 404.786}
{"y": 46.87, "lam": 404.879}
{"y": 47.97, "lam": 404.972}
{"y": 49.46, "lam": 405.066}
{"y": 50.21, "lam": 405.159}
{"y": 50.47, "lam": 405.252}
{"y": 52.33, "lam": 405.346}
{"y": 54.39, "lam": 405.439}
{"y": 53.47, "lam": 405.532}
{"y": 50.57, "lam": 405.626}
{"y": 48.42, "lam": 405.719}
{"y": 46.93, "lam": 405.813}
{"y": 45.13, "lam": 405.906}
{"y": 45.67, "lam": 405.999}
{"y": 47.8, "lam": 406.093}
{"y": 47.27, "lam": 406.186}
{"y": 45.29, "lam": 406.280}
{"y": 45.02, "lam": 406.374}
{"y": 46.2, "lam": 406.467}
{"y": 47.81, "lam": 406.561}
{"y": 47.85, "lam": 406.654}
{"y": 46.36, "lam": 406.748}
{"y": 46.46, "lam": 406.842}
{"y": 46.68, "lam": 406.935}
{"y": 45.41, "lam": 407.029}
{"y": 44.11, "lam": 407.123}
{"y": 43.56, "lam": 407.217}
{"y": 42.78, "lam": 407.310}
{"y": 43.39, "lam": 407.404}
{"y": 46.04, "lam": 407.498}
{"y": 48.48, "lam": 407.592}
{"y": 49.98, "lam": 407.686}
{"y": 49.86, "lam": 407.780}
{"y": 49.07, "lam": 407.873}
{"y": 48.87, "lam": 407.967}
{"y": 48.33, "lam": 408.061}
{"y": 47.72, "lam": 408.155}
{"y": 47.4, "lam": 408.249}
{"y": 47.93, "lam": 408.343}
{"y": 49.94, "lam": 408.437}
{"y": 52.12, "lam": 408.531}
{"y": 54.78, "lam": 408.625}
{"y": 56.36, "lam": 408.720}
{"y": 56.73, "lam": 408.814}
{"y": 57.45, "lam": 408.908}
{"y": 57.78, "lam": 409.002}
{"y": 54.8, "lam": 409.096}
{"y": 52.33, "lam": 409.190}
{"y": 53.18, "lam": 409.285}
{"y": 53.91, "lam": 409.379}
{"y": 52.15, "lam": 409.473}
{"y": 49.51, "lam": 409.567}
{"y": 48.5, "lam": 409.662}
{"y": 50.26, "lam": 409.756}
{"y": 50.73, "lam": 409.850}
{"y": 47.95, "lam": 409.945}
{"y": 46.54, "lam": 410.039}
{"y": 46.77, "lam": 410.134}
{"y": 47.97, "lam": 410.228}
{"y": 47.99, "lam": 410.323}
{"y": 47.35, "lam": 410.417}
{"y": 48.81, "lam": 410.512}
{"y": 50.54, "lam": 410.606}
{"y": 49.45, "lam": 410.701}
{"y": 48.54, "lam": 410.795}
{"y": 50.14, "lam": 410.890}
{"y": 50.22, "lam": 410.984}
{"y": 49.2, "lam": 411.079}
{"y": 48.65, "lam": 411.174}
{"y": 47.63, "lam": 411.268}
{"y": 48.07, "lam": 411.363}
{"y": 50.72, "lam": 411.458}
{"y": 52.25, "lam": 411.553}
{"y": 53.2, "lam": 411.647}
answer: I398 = 1.9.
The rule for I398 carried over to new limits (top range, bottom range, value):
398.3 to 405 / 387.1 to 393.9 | 1.85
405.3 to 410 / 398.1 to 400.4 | 1.14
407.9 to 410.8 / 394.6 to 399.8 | 1.54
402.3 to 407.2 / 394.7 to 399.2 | 1.54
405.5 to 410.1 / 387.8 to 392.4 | 1.70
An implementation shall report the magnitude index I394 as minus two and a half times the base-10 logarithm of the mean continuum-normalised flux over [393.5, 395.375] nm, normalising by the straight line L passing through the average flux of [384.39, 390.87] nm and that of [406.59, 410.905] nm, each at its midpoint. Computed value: 0.22 mag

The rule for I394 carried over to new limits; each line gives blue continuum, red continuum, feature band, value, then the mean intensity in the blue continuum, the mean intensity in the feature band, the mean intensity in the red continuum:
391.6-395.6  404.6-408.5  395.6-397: 0.266 mag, 27.4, 24.6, 47.8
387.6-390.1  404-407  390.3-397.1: 0.236 mag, 29.4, 27.9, 48.4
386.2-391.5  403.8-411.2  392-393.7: 0.485 mag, 29.6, 21.5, 49.2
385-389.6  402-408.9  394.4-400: 0.125 mag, 27.2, 35.2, 49.6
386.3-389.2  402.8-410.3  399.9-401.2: -0.158 mag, 26.6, 48.7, 49.4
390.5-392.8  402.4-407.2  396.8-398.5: 0.248 mag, 32.2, 31.9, 49.2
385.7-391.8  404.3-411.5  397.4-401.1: -0.103 mag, 29.6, 44.3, 49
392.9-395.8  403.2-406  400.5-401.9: -0.201 mag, 26.8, 50.5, 49.5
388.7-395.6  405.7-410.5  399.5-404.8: -0.207 mag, 29.7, 50.4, 48.8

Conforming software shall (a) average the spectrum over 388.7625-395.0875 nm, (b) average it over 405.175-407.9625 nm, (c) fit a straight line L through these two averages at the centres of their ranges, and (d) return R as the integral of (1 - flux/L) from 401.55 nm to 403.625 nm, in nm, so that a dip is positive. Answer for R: -0.475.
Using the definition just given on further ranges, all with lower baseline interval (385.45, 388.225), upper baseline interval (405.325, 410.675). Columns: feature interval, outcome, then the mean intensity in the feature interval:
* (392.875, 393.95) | 0.59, 15.2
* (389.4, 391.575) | -0.24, 33.6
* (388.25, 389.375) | 0.02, 28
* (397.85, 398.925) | -0.07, 41.4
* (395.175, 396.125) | 0.04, 34.3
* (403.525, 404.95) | -0.13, 49.1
